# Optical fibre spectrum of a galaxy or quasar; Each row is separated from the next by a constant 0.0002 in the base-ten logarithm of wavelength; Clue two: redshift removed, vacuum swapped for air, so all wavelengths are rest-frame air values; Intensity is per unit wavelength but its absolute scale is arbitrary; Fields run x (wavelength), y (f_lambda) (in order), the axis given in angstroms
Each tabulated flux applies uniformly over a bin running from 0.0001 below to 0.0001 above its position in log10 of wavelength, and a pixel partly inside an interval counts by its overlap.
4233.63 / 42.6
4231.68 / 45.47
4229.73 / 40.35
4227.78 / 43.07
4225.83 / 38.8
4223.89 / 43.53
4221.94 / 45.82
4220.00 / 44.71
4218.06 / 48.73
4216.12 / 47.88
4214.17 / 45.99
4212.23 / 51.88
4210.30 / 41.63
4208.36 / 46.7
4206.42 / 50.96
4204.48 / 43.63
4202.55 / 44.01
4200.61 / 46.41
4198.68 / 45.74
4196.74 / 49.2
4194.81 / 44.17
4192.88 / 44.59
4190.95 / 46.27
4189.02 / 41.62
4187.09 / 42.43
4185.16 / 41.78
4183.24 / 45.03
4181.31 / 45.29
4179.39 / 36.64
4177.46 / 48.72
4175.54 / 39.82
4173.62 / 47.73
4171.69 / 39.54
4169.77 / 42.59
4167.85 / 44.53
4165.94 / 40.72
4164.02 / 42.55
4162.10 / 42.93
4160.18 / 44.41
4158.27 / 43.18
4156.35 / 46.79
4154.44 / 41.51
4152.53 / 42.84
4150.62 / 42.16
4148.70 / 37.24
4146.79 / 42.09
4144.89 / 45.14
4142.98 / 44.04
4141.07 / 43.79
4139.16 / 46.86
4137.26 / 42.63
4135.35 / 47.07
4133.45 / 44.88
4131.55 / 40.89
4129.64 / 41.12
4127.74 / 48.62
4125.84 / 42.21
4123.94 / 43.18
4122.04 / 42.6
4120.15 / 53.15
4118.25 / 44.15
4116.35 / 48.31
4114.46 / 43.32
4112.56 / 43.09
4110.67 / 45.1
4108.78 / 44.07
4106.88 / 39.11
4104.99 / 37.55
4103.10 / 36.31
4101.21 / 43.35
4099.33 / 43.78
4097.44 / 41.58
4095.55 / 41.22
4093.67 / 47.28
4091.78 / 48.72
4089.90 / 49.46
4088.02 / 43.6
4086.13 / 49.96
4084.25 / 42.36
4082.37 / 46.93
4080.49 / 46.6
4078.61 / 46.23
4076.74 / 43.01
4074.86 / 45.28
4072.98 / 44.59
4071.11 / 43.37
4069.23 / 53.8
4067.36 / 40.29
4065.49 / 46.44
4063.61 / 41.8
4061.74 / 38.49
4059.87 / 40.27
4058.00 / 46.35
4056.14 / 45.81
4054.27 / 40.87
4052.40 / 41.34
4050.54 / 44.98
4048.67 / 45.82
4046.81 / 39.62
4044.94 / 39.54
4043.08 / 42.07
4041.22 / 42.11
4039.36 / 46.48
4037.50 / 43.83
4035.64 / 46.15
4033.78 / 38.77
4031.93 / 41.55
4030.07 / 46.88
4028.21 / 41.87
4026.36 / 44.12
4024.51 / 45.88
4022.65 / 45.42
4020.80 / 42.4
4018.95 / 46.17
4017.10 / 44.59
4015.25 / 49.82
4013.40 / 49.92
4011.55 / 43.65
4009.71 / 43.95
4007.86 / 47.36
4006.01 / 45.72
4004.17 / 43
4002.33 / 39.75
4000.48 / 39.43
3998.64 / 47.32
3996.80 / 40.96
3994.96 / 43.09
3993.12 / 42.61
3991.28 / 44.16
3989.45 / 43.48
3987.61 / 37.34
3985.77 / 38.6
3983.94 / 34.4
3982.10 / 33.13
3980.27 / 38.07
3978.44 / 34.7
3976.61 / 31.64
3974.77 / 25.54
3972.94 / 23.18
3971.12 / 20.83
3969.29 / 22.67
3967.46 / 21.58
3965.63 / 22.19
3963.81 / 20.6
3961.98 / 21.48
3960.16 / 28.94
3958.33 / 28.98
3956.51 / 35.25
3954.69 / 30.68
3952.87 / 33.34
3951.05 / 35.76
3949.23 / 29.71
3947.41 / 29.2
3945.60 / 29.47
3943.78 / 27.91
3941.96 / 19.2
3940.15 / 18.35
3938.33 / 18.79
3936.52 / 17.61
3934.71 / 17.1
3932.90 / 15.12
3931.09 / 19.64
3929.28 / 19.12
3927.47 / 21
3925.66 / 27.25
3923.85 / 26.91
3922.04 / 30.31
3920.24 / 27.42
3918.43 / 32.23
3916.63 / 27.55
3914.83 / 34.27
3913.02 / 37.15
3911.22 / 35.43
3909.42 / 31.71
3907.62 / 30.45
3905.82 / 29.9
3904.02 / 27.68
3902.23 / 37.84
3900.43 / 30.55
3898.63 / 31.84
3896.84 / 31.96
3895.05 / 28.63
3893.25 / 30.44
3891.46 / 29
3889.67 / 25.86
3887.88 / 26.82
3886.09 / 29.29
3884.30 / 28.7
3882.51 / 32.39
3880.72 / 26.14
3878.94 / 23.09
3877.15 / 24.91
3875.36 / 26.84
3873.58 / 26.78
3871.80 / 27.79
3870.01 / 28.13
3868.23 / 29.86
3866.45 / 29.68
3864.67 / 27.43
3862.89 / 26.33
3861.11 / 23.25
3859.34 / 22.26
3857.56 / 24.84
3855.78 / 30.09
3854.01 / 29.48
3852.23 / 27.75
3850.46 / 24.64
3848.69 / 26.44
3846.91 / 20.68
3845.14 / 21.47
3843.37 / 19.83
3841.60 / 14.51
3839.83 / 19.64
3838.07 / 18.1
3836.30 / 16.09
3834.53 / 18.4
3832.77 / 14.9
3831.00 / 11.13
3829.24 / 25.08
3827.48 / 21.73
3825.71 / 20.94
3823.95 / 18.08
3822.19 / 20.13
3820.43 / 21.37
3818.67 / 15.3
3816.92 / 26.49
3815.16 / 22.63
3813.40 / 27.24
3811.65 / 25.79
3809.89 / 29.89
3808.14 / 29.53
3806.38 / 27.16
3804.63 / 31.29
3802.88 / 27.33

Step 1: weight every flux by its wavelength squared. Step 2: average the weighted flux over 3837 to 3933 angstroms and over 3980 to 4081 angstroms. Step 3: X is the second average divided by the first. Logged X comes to 1.72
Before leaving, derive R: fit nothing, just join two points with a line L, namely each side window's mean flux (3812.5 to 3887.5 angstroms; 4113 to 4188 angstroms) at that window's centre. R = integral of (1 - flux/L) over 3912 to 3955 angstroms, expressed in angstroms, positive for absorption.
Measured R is 4.61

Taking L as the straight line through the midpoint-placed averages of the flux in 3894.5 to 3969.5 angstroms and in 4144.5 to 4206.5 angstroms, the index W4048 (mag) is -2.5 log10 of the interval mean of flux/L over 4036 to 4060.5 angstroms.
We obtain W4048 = -0.23 mag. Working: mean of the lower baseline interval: 27.2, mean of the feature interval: 43.1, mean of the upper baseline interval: 43.6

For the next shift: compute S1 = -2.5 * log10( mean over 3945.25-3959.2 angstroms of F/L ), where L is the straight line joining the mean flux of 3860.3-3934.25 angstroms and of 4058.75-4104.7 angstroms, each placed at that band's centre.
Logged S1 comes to 0.04 mag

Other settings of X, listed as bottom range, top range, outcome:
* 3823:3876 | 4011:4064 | 2.08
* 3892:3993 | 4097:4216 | 1.69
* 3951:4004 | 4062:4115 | 1.40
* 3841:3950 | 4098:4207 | 1.86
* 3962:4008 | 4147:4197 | 1.36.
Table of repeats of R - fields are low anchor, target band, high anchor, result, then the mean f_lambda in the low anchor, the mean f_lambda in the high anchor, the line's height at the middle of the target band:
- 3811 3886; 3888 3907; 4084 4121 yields -1.84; 23.6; 44.3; 27.6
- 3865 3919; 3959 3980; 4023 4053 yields 6.62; 29.7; 43.2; 36.9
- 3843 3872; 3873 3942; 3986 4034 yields 9.41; 25.9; 43.8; 31.8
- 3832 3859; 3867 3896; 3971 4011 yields -2.10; 21.8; 38.5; 26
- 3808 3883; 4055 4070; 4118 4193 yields -2.57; 23.6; 43.6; 37.6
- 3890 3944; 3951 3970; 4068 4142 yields 2.40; 27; 44.6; 31.1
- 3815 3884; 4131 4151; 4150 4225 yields -0.90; 23.3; 44.5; 41.6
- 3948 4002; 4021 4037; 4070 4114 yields -2.43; 32.8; 44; 38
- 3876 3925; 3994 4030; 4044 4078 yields -4.74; 29.9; 43.5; 39.3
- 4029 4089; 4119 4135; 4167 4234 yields -0.17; 43.9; 44.5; 44.2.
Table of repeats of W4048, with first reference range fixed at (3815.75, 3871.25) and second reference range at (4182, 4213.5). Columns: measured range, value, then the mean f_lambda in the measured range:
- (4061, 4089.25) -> -0.20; 44.9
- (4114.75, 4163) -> -0.06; 44.1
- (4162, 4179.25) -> 0.02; 42.9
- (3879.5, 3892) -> -0.12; 28.2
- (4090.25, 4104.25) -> -0.12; 43.4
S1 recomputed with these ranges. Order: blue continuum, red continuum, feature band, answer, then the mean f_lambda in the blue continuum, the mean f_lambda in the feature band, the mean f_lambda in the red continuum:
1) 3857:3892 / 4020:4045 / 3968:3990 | 0.20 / 27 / 31.6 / 43.5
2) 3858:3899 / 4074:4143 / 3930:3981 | 0.29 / 27.6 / 25.6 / 44.4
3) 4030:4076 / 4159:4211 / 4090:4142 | -0.01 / 43.4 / 43.9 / 44.1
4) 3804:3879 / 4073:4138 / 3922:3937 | 0.40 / 23.6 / 21.2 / 44.3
